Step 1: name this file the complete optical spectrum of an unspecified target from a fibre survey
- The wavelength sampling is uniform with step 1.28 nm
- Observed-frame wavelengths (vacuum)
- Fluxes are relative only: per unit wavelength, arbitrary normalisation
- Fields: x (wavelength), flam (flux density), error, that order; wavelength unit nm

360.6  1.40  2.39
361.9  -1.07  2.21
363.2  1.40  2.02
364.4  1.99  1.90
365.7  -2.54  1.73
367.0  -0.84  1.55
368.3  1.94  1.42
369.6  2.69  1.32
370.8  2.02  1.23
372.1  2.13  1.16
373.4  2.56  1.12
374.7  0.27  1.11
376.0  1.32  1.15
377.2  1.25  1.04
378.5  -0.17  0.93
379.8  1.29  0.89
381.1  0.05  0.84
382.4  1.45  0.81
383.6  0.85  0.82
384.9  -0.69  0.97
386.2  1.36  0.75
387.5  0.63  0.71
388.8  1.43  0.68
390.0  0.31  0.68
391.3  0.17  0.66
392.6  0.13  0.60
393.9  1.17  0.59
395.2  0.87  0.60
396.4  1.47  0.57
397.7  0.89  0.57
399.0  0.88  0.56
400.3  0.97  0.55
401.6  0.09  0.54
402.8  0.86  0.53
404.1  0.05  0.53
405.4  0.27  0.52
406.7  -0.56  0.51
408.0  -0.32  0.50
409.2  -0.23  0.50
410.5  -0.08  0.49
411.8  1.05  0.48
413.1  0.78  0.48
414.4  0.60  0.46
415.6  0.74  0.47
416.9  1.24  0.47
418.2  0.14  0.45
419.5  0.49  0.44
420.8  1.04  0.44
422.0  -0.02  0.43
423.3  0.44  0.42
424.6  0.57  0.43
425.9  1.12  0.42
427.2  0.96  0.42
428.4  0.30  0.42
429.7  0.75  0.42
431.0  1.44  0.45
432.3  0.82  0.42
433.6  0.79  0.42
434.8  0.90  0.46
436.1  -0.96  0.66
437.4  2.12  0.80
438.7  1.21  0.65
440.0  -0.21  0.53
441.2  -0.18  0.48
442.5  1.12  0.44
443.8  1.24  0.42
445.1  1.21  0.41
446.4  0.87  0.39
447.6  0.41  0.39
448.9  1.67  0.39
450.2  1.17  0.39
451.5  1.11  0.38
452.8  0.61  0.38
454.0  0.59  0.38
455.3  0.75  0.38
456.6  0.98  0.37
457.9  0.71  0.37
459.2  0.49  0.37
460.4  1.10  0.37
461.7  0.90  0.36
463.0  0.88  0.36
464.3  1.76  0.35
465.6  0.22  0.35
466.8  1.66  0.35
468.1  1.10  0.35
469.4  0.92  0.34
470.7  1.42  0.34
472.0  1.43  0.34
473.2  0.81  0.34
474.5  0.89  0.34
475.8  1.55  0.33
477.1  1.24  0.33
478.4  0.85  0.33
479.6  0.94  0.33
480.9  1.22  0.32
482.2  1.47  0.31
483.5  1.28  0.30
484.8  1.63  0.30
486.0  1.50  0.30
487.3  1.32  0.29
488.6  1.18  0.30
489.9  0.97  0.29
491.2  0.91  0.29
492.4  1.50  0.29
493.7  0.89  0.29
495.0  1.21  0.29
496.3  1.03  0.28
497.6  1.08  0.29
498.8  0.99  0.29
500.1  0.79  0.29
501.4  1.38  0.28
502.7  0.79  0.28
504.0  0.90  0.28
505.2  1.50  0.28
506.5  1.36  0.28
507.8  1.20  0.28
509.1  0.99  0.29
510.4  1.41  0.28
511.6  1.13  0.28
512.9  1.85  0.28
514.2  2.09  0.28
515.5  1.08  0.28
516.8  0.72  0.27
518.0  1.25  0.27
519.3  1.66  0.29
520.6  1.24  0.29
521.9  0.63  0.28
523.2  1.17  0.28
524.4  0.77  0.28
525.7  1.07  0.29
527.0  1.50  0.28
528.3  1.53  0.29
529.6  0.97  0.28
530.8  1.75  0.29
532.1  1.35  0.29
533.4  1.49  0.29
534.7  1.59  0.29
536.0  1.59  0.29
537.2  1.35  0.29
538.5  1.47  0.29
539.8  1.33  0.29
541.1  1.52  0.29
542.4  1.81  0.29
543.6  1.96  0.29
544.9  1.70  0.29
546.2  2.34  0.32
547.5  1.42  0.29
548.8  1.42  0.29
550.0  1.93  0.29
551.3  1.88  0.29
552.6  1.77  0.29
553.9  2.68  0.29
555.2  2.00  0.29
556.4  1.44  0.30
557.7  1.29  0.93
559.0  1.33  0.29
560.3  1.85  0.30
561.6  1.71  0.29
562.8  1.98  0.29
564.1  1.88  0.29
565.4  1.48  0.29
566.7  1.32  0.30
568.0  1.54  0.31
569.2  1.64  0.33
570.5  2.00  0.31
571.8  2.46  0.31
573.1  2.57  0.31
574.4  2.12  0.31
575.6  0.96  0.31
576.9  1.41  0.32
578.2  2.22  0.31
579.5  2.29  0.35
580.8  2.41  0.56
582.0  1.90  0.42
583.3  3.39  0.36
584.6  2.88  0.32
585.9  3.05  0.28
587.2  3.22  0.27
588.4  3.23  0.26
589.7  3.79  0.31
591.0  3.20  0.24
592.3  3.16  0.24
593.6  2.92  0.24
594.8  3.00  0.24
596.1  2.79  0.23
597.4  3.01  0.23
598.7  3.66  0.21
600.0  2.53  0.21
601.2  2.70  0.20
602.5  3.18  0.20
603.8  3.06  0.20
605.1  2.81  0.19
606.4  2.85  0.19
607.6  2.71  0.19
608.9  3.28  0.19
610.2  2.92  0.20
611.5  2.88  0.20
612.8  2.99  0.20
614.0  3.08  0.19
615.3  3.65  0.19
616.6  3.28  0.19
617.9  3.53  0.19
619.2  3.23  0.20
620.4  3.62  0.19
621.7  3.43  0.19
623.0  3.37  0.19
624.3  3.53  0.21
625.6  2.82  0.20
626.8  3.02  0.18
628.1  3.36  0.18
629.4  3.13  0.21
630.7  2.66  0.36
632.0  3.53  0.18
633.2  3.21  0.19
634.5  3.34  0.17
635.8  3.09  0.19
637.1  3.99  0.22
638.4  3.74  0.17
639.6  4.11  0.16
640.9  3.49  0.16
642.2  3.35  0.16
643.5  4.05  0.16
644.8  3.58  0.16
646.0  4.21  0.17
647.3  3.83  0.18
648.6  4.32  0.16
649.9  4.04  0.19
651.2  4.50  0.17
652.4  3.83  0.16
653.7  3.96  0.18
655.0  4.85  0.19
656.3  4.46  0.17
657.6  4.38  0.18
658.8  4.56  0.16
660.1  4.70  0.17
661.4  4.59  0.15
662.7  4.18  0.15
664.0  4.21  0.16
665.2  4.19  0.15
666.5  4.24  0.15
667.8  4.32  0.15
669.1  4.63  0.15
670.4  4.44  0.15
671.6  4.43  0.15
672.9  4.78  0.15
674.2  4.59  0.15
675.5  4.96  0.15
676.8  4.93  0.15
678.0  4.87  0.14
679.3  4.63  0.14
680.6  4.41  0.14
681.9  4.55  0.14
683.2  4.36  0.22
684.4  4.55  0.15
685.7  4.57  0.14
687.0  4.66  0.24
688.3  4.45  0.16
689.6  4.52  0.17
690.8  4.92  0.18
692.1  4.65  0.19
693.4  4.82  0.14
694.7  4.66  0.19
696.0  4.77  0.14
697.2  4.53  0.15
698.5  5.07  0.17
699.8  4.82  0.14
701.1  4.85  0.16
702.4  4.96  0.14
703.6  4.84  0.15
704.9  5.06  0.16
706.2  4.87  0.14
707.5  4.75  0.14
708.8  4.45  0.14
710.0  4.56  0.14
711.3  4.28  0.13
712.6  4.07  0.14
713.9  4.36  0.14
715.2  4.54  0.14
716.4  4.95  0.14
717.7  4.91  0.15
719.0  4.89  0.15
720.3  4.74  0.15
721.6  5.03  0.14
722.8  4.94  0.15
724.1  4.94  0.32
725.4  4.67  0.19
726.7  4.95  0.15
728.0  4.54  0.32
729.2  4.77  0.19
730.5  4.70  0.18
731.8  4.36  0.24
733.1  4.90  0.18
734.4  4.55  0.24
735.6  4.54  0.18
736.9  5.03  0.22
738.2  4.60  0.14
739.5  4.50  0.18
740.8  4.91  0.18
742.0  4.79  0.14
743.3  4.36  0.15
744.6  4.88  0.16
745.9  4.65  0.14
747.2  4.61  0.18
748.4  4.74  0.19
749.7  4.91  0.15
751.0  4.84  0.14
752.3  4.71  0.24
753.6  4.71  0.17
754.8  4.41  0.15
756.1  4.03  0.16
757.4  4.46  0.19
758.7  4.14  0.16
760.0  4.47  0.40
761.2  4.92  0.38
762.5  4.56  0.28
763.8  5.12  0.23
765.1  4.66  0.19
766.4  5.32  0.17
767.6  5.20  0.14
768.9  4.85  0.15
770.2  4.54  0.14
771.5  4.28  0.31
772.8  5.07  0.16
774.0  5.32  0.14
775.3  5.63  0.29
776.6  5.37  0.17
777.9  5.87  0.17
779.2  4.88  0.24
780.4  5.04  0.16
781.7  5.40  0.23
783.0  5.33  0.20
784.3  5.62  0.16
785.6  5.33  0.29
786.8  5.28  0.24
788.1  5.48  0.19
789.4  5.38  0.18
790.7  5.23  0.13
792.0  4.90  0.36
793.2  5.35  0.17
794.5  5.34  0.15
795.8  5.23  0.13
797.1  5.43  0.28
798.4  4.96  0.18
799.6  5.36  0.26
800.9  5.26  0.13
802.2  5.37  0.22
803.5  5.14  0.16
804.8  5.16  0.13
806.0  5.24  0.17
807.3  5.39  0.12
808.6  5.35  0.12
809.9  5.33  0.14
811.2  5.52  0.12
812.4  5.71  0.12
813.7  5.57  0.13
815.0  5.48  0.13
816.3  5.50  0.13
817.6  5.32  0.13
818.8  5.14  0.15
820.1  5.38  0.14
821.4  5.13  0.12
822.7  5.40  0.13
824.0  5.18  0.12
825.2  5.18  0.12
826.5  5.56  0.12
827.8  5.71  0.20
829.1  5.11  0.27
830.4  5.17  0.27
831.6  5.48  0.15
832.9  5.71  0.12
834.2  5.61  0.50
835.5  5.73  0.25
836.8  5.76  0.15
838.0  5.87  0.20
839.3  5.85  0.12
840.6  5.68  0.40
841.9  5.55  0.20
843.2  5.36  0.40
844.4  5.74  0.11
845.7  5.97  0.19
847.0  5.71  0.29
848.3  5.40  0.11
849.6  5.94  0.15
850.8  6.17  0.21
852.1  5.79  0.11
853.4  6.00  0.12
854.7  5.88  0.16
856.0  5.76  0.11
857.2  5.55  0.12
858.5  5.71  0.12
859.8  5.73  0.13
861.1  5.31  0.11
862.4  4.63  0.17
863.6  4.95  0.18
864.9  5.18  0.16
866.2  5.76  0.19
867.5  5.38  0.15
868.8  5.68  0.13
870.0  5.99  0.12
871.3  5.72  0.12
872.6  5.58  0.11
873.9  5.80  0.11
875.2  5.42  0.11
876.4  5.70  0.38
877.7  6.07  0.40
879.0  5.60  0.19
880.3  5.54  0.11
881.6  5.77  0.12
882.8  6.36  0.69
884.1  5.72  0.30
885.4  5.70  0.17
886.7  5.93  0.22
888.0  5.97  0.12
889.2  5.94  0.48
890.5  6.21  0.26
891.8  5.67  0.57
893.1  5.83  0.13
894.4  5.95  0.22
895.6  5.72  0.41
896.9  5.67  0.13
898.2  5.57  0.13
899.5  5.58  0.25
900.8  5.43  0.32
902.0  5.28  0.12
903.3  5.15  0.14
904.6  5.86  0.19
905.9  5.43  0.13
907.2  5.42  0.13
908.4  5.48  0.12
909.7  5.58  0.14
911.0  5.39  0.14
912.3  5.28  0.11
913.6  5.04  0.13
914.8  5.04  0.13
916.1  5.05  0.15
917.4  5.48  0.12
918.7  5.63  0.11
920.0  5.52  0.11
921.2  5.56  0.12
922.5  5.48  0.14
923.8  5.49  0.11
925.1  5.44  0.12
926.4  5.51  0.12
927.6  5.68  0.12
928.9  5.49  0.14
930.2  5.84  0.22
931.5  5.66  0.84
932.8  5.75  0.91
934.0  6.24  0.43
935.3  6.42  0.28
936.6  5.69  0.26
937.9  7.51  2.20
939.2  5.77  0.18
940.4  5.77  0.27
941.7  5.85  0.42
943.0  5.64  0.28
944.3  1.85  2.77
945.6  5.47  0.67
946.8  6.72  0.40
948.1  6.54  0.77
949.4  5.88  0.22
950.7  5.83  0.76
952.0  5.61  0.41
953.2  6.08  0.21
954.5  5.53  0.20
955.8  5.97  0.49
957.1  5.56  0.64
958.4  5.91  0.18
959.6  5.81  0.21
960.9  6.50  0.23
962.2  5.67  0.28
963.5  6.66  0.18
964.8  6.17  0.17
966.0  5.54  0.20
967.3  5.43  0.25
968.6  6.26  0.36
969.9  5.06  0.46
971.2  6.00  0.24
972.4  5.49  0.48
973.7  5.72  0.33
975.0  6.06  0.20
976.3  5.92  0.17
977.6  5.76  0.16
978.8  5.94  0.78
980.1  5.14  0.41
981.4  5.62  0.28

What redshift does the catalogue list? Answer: 0.46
